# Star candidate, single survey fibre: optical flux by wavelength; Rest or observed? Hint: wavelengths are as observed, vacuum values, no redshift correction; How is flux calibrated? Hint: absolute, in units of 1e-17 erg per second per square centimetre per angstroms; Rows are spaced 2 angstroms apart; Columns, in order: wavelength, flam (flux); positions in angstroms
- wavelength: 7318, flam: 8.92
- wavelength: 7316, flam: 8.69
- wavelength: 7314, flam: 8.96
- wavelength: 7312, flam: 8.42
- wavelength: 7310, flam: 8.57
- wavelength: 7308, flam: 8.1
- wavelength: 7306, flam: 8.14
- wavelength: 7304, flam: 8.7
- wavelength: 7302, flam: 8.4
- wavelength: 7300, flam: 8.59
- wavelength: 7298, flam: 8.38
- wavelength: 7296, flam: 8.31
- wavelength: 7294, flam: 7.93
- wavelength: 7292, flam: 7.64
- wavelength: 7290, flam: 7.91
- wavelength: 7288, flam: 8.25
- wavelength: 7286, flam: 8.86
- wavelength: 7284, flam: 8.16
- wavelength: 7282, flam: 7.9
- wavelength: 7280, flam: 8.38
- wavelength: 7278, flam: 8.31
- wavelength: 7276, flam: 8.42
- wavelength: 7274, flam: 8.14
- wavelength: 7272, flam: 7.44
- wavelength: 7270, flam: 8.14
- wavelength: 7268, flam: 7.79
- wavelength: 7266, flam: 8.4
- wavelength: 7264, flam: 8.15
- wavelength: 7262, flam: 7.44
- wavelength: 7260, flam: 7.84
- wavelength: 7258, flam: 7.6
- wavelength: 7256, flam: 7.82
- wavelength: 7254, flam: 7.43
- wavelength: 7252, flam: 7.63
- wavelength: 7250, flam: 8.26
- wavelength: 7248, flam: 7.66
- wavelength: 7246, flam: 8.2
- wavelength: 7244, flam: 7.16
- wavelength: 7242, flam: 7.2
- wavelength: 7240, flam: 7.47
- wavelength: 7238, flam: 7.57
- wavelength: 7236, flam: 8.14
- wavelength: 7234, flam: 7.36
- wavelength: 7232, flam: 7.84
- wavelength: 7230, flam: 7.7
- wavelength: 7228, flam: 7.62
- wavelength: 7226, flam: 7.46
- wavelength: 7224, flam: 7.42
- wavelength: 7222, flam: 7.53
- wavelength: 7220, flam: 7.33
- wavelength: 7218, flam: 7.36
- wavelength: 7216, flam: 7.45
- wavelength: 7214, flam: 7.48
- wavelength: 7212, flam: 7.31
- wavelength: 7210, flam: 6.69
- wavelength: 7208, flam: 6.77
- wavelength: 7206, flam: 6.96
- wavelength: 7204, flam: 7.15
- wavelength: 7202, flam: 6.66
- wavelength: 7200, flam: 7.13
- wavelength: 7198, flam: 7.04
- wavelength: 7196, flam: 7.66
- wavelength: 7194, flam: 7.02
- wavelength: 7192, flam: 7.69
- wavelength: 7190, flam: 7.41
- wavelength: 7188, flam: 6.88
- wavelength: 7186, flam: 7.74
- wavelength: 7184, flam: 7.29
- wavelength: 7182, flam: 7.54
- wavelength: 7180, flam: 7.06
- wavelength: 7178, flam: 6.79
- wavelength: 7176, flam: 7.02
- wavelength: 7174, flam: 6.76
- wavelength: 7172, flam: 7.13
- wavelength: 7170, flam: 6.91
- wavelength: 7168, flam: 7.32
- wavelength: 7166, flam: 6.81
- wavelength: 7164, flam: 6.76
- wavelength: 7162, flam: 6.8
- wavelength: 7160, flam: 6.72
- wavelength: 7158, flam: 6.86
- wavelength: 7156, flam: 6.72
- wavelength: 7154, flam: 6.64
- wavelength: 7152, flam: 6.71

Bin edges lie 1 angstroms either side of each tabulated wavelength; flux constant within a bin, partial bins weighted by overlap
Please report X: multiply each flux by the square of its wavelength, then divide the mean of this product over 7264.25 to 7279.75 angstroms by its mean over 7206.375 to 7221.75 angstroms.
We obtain 1.14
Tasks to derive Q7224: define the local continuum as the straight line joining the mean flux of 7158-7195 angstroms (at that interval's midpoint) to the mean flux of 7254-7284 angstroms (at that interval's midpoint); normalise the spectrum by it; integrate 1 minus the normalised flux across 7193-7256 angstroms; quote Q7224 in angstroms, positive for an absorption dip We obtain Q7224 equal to 1.1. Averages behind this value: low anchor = 7.09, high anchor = 7.97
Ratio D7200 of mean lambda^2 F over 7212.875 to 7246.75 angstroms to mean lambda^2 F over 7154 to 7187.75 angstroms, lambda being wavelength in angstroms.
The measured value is 1.1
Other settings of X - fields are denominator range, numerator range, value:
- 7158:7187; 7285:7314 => 1.22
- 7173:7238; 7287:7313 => 1.16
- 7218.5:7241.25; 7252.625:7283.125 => 1.06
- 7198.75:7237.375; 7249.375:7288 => 1.11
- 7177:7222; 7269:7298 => 1.16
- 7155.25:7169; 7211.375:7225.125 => 1.10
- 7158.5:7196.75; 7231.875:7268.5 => 1.11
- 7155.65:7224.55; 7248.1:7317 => 1.17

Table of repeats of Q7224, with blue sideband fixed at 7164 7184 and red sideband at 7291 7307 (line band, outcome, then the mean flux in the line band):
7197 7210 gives 0.70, 6.93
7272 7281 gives -0.20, 8.22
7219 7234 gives 0.02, 7.54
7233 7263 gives 0.42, 7.65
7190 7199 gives -0.15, 7.36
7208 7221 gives 0.35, 7.23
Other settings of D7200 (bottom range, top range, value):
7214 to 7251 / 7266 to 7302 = 1.09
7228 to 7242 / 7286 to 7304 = 1.10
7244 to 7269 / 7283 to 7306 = 1.07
